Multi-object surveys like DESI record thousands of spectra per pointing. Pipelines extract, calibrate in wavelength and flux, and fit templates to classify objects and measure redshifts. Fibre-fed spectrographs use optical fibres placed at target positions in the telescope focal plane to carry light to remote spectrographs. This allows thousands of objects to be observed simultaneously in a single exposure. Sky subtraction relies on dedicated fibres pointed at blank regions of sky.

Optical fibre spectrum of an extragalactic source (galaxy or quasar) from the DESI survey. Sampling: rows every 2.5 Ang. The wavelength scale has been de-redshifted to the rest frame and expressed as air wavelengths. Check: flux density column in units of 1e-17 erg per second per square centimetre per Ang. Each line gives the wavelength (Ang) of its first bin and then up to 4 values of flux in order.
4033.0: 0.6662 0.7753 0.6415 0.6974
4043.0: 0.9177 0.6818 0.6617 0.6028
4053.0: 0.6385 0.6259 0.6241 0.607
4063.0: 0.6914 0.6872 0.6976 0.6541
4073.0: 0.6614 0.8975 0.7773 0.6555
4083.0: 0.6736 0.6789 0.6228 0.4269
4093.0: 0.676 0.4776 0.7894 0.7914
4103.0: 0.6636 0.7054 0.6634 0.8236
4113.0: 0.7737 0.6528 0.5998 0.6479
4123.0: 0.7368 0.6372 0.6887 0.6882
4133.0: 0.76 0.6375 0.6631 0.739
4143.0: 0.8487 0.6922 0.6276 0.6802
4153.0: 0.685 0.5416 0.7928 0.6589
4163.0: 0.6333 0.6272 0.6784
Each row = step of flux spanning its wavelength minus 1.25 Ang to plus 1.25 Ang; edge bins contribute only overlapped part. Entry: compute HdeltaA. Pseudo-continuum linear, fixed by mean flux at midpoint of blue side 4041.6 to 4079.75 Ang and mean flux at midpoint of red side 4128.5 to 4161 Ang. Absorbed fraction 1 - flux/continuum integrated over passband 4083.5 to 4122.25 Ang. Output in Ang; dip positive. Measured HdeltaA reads 1.51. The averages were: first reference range 0.695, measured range 0.667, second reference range 0.694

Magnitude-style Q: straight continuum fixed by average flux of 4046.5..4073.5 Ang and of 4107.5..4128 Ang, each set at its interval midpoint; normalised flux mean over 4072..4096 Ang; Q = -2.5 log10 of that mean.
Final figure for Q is 0.011 mag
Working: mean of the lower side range 0.65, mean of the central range 0.66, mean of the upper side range 0.693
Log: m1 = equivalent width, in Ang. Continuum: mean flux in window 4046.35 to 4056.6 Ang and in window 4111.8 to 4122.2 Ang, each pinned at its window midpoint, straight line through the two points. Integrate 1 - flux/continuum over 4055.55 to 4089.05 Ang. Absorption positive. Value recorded -2.0 Ang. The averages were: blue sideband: 0.634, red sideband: 0.671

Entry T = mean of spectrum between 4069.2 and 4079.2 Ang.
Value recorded 0.747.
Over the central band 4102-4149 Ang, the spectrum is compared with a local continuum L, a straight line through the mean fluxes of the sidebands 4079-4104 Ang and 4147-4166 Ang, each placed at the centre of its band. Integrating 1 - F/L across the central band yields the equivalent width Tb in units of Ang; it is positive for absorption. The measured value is -3.3 Ang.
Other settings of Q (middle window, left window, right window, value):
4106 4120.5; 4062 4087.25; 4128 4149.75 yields 0.01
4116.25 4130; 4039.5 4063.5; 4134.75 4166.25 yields 0.03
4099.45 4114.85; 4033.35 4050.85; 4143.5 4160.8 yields -0.06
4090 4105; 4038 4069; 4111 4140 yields 0.05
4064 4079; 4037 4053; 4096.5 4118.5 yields -0.03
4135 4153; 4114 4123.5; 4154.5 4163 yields -0.06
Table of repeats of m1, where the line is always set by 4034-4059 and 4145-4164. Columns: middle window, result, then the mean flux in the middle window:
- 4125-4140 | -0.36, 0.684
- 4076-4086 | -0.49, 0.713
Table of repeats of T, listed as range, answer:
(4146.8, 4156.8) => 0.634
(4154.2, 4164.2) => 0.657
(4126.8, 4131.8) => 0.689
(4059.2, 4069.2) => 0.67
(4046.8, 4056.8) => 0.632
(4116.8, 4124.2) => 0.661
